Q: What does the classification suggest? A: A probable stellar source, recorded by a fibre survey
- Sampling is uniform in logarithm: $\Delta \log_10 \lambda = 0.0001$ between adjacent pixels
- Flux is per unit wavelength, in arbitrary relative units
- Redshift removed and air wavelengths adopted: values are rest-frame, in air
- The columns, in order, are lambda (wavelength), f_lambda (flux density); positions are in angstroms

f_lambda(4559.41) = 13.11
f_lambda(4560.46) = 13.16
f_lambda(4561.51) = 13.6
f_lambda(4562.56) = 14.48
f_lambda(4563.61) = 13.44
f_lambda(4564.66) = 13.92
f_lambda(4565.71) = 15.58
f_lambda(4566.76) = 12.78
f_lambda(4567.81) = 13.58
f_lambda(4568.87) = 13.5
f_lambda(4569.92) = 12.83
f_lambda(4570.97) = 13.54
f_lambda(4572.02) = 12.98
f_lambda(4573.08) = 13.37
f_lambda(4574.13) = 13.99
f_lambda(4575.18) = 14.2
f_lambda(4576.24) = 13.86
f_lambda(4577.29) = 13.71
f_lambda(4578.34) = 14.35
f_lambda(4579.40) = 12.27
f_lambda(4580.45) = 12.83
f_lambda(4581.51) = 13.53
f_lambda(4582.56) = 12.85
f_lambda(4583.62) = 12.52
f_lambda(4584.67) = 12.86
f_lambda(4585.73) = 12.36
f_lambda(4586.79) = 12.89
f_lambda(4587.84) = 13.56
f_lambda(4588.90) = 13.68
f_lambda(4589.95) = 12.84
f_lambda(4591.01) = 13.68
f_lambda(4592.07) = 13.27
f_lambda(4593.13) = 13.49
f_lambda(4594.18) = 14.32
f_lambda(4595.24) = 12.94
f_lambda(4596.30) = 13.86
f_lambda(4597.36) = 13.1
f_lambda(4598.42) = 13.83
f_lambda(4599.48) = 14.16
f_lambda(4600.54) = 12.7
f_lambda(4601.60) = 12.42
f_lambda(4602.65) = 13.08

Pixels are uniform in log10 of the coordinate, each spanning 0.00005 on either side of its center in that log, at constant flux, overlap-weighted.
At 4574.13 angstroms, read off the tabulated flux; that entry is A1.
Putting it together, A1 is 13.99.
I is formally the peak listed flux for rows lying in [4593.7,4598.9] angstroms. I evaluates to 14.32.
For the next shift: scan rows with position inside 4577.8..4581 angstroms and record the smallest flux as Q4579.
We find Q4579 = 12.27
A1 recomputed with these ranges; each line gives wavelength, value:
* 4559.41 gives 13.11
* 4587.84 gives 13.56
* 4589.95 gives 12.84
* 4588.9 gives 13.68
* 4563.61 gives 13.44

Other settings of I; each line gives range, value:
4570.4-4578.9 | 14.35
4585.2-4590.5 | 13.68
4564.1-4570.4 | 15.58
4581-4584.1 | 13.53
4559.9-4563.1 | 14.48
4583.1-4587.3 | 12.89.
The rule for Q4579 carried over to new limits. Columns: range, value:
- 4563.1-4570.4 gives 12.78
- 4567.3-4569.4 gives 13.5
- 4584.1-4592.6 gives 12.36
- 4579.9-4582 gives 12.83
